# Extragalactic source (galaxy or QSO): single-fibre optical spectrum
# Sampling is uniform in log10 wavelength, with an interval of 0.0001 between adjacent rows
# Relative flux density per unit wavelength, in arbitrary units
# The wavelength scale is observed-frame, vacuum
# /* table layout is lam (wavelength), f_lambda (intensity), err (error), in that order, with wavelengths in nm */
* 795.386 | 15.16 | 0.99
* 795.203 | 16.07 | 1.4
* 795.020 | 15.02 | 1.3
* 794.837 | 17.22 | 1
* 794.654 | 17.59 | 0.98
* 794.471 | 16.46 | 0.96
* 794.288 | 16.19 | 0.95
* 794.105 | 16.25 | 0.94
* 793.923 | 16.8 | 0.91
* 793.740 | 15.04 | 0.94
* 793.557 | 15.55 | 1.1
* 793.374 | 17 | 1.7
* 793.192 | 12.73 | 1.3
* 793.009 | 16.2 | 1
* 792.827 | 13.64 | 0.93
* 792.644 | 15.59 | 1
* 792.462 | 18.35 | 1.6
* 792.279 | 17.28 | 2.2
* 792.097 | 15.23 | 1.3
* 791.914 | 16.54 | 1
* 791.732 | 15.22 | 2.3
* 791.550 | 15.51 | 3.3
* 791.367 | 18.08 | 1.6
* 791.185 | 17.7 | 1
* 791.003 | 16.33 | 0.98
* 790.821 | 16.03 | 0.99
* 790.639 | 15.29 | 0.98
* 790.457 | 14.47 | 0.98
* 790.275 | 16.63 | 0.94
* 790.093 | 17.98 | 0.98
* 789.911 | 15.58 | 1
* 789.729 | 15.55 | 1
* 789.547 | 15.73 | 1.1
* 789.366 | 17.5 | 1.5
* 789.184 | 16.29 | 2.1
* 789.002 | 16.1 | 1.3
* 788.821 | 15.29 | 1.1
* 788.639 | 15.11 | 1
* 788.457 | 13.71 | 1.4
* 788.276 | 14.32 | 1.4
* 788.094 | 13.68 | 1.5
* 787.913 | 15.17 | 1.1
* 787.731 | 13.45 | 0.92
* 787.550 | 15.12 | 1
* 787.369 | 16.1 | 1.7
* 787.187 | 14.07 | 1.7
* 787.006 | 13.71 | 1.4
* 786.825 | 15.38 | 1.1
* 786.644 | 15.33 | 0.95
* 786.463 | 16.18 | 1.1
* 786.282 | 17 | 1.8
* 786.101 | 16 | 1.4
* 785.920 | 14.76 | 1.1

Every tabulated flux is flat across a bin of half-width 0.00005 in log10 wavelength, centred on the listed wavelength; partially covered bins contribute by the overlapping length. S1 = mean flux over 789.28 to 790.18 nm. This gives 16.5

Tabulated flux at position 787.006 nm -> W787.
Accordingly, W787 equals 13.71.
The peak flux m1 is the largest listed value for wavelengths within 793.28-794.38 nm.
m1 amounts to 17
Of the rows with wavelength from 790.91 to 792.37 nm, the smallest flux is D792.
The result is 15.22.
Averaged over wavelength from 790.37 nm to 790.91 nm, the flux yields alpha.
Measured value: 15.3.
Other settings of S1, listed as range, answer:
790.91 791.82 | 16.6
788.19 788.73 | 14.4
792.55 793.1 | 15.2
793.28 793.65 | 16.2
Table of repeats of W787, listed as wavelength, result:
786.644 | 15.33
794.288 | 16.19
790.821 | 16.03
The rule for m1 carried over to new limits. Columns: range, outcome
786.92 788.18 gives 16.1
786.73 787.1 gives 15.38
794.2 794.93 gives 17.59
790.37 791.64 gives 18.08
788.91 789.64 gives 17.5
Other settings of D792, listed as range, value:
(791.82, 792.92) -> 13.64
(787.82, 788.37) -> 13.68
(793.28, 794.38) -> 15.04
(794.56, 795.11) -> 15.02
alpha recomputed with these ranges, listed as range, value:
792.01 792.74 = 16.6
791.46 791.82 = 15.4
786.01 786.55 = 16.4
